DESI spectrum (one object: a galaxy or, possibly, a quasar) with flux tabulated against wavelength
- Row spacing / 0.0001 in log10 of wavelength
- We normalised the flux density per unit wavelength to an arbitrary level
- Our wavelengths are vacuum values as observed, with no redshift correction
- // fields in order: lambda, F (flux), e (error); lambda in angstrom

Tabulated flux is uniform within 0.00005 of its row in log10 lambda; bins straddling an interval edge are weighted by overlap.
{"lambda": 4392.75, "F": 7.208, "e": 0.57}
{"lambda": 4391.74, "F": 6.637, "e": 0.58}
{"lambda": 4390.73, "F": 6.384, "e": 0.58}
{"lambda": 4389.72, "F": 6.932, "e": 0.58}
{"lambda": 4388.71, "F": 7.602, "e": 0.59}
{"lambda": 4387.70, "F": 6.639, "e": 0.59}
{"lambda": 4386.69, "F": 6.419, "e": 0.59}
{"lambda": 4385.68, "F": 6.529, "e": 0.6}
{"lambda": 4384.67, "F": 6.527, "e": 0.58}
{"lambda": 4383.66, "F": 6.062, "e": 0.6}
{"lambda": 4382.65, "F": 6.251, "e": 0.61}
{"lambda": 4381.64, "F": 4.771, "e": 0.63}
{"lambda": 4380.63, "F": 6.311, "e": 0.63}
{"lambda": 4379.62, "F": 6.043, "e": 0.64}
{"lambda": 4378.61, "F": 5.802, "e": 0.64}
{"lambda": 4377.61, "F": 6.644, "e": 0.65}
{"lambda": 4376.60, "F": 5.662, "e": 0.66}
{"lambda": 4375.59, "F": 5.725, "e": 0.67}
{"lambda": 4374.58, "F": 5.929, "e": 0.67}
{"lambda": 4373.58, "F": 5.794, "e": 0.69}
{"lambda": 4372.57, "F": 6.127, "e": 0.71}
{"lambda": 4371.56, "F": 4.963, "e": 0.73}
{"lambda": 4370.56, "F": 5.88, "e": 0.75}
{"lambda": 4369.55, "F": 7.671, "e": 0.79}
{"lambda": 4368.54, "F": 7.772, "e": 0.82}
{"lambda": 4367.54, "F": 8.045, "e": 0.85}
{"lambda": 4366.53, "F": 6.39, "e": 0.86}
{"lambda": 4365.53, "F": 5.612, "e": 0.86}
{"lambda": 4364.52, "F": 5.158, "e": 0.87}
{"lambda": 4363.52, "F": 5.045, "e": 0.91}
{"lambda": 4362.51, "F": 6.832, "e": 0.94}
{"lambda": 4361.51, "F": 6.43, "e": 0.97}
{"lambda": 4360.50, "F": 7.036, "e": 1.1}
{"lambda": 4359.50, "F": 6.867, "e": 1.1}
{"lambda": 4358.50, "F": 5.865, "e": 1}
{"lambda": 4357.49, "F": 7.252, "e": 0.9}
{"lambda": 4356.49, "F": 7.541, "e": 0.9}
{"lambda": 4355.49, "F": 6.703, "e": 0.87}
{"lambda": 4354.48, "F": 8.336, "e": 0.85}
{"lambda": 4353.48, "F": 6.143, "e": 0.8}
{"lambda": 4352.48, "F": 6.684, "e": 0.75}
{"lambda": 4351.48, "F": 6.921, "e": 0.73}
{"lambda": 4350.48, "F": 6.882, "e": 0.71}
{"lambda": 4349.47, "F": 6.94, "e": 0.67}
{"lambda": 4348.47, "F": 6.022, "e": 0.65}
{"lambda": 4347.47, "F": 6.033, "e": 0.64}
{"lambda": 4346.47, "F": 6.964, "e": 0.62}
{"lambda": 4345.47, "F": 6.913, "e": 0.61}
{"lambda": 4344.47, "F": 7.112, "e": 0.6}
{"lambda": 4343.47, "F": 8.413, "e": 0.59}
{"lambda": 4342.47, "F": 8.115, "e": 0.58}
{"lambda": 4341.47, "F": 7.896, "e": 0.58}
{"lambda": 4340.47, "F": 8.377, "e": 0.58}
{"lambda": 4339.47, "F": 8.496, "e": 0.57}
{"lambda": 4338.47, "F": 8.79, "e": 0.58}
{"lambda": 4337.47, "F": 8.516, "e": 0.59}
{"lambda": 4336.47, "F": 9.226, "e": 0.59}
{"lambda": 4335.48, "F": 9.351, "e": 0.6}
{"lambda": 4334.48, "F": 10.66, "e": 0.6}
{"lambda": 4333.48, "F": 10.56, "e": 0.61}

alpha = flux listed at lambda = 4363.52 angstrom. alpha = 5.045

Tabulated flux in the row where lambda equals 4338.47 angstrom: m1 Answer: 8.79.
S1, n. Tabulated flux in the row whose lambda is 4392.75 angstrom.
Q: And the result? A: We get 7.208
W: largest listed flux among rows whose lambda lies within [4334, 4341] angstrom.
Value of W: 10.66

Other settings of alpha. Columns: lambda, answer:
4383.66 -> 6.062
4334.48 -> 10.66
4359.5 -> 6.867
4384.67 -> 6.527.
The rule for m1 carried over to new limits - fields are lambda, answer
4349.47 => 6.94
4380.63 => 6.311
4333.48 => 10.56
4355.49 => 6.703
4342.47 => 8.115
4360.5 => 7.036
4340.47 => 8.377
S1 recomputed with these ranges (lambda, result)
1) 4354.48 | 8.336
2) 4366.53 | 6.39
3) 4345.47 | 6.913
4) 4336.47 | 9.226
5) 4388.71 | 7.602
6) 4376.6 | 5.662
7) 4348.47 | 6.022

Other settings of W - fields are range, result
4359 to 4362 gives 7.036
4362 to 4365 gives 6.832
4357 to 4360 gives 7.252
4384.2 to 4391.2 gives 7.602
